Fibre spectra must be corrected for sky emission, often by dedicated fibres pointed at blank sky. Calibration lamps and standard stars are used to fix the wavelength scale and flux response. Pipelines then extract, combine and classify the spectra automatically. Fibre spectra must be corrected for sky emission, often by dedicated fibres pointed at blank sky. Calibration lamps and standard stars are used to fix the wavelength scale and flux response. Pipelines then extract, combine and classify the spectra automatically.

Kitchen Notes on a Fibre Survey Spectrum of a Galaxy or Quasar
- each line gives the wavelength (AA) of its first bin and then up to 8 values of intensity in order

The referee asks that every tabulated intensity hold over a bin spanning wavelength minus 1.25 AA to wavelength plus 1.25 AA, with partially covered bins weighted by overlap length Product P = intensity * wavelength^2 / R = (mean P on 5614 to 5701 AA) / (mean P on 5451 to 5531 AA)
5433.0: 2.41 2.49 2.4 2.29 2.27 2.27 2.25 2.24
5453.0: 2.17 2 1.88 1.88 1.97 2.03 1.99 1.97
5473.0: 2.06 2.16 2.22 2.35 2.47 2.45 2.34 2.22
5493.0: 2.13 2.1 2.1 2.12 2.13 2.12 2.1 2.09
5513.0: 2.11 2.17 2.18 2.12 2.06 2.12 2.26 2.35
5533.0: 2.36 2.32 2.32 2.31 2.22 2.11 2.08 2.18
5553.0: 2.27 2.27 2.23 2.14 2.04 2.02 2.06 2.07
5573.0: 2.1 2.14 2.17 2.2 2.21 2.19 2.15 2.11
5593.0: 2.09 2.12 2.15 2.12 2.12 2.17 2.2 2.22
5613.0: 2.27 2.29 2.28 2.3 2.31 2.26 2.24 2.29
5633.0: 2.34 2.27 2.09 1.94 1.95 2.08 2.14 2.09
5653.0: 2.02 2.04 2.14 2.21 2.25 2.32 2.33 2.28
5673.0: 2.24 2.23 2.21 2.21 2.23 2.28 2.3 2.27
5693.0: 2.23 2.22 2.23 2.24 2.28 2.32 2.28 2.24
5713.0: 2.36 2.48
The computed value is 1.10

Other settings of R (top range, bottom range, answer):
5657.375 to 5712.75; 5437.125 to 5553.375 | 1.11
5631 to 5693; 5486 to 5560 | 1.05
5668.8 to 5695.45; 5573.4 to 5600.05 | 1.08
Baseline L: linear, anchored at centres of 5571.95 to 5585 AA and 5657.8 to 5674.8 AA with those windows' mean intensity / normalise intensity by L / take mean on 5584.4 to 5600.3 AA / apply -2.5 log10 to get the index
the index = 0.02 mag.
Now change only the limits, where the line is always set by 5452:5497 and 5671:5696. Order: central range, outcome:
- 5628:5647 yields 0.04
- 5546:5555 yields 0.00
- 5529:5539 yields -0.08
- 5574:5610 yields 0.02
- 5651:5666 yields 0.04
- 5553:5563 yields -0.01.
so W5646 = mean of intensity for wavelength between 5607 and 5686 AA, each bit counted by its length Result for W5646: 2.2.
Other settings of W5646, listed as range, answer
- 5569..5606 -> 2.14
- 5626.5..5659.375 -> 2.13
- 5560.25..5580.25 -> 2.1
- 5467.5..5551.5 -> 2.19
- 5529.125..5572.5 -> 2.2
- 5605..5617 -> 2.23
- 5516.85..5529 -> 2.15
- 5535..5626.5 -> 2.18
